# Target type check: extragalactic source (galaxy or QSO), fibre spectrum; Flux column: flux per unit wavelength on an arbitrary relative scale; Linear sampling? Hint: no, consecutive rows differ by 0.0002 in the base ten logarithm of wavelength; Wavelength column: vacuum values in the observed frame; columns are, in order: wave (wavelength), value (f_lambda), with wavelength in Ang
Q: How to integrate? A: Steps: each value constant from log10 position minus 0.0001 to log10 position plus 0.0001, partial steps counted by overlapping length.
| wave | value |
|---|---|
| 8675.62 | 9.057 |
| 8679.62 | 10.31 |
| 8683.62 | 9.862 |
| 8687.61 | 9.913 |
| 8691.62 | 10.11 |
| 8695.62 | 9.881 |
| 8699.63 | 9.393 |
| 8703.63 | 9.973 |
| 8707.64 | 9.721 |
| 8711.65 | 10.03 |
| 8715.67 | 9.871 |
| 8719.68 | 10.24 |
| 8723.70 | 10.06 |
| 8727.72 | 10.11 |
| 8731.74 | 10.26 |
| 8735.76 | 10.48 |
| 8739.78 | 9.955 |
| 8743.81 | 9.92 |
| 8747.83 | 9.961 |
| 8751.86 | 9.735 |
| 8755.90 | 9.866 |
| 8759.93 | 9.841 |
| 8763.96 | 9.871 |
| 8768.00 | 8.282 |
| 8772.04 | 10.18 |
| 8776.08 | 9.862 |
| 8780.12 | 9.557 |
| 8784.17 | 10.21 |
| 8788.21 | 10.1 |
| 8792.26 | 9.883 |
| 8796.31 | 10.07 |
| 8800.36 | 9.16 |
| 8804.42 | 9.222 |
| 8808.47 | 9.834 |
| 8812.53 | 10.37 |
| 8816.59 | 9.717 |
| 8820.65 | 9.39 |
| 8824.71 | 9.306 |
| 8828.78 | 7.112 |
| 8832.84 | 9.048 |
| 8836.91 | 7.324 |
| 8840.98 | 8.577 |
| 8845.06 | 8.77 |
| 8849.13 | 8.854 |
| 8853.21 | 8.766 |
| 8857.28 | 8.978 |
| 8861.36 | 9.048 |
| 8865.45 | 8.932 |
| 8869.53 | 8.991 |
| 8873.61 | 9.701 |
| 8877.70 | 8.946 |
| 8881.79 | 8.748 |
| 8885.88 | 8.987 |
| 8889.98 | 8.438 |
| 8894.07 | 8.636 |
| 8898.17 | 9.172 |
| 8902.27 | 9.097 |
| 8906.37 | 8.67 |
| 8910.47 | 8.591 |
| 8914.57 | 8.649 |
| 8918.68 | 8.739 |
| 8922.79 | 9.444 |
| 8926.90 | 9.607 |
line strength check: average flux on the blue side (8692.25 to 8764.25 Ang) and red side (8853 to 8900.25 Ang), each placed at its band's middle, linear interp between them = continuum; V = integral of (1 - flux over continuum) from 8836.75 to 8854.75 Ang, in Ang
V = 1.2 Ang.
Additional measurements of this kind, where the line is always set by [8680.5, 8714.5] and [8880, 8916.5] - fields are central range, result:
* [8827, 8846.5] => 2.03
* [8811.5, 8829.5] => -0.11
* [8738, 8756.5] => -0.55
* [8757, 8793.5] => -1.18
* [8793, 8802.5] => -0.32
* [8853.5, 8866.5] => 0.04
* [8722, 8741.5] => -0.99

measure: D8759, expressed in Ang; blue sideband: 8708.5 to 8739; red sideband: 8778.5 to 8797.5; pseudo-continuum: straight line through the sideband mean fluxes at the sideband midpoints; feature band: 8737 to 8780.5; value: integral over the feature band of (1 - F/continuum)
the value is 1.3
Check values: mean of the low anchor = 10.1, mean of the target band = 9.75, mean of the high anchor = 9.97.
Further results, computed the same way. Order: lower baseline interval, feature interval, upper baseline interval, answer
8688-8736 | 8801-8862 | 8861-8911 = 2.0 Ang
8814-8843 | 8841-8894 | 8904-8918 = -1.5 Ang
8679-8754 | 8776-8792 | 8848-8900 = -0.7 Ang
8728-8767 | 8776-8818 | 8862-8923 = -1.0 Ang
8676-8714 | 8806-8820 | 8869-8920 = -0.9 Ang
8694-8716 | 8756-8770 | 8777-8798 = 0.7 Ang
